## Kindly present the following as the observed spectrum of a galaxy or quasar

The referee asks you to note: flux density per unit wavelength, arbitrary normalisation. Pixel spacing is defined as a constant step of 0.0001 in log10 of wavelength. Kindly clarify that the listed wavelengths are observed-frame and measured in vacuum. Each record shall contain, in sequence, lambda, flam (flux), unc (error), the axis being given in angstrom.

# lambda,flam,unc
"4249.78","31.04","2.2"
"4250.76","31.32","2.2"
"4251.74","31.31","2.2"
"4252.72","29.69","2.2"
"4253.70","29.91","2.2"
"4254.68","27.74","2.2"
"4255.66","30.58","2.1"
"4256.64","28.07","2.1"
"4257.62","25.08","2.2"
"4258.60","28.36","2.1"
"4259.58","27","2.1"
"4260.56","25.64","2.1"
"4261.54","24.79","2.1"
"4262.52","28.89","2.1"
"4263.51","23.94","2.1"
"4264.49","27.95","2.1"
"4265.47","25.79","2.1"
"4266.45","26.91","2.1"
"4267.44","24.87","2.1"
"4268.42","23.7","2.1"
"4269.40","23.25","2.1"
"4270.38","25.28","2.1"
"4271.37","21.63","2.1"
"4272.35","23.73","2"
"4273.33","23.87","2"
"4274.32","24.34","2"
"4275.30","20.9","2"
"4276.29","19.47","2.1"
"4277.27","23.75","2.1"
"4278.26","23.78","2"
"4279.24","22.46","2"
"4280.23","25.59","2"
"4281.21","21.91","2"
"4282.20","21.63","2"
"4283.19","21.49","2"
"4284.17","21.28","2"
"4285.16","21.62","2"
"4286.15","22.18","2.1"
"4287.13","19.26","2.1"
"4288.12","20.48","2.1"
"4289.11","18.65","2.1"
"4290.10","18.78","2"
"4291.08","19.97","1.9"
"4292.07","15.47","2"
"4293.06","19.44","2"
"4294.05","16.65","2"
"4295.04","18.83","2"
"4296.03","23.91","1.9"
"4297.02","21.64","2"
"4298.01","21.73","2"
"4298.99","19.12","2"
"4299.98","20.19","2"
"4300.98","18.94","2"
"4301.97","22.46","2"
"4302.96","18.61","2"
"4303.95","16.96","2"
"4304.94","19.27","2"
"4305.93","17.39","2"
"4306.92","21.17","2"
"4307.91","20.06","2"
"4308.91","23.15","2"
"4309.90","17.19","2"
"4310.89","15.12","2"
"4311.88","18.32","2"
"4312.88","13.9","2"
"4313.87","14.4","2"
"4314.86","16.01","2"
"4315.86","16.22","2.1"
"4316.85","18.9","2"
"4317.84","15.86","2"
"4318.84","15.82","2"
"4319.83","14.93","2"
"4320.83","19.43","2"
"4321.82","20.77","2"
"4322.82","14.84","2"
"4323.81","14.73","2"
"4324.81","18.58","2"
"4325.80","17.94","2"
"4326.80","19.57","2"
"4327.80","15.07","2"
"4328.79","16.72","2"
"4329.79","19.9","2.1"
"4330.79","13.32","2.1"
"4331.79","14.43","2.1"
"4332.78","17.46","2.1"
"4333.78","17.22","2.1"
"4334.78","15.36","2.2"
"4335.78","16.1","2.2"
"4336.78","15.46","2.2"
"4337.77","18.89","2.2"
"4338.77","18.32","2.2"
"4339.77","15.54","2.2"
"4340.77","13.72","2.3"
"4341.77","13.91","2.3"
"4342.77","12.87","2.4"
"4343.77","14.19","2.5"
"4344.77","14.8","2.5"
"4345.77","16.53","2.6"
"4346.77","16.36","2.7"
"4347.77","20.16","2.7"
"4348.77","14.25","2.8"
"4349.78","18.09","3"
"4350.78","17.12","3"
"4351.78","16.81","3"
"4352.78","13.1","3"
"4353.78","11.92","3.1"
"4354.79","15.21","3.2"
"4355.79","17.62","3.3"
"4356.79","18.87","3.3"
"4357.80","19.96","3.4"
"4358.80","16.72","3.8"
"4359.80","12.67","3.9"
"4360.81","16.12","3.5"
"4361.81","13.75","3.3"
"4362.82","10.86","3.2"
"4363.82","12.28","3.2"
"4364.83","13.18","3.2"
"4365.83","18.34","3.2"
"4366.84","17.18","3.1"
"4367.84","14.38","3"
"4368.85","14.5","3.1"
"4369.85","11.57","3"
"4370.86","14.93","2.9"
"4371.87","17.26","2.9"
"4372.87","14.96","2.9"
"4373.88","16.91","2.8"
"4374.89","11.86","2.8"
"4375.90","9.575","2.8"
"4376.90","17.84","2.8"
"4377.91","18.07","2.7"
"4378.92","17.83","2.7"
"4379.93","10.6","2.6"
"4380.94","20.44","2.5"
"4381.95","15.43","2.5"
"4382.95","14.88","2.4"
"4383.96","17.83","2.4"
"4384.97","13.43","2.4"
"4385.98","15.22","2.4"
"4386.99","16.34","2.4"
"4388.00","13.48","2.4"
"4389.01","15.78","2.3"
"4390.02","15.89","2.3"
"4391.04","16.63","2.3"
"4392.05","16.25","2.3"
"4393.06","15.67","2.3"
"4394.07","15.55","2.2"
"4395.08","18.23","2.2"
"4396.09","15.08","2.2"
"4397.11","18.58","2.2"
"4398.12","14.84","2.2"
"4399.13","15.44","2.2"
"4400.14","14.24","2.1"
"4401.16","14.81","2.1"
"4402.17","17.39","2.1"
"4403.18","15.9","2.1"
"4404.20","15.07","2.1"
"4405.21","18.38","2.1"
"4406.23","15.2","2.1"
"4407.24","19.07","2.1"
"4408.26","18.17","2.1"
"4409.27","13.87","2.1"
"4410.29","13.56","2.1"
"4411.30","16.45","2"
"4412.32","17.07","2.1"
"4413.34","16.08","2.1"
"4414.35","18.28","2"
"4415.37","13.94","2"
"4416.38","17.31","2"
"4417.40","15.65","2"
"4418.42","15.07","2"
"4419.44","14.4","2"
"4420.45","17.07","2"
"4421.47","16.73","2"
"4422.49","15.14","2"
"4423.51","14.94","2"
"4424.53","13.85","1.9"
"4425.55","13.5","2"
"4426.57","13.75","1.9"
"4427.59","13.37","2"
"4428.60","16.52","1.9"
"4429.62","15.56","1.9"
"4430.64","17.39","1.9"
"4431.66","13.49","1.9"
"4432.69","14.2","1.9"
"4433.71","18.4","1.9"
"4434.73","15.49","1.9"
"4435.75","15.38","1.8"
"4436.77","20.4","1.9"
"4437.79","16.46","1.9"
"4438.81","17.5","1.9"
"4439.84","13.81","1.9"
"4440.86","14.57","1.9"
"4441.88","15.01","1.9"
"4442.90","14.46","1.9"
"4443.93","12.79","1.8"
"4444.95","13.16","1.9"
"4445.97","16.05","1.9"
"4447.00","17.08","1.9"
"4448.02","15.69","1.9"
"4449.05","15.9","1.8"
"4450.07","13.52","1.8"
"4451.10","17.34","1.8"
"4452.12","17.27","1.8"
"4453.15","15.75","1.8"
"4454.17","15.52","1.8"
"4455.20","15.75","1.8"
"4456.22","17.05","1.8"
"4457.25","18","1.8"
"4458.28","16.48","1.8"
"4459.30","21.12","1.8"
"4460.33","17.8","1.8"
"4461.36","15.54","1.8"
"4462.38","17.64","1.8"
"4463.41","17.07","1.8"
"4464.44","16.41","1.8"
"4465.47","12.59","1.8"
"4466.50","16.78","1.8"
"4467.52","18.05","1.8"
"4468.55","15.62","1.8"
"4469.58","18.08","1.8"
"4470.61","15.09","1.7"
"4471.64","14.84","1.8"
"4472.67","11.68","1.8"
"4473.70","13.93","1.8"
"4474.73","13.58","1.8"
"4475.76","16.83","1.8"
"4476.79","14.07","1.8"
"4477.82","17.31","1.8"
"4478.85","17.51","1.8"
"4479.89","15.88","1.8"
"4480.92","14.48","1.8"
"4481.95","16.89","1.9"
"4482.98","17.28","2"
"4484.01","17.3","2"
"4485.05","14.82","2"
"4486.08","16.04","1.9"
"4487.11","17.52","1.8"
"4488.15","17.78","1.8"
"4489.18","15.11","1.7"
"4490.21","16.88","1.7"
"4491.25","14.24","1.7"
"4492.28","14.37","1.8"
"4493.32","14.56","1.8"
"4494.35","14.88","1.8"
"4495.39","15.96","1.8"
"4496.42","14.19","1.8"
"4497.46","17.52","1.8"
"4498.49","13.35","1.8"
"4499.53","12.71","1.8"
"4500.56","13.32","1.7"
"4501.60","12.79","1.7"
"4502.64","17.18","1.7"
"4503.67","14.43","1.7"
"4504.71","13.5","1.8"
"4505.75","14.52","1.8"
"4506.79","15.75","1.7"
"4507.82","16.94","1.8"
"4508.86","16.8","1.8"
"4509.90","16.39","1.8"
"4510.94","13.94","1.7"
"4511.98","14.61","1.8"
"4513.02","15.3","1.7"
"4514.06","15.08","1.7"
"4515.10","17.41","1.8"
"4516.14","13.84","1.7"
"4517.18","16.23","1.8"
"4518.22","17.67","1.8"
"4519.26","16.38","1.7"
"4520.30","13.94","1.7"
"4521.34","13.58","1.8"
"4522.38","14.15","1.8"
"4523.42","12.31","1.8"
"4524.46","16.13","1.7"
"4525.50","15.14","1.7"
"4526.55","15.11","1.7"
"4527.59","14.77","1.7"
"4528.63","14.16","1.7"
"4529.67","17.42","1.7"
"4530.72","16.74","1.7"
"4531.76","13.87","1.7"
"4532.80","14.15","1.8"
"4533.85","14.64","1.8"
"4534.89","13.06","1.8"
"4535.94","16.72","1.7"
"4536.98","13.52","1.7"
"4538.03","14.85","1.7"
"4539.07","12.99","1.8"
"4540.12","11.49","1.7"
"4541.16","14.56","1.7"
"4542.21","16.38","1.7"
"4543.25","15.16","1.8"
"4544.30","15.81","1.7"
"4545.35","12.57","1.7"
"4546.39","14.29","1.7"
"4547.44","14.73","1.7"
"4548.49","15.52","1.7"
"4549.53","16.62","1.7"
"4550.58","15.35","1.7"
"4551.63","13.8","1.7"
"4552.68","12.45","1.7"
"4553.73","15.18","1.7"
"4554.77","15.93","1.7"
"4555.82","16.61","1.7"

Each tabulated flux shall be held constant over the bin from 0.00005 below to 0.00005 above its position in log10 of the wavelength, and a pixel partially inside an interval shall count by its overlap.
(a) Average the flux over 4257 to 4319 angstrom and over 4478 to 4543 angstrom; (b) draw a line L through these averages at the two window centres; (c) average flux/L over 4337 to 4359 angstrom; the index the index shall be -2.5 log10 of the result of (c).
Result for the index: 0.21 mag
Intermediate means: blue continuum 21.2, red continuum 15.2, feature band 16.1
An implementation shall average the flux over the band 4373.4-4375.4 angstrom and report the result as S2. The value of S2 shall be 14.3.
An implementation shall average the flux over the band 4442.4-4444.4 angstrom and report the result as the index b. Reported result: 13.6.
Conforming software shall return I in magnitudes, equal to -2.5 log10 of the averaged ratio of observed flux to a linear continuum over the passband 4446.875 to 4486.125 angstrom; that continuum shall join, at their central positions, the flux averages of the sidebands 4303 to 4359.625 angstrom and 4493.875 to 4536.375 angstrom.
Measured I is -0.045 mag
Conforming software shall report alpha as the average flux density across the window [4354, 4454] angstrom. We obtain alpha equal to 15.6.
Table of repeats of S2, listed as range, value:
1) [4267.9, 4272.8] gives 23.6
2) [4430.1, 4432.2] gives 15.4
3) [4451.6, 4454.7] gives 16.2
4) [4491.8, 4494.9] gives 14.6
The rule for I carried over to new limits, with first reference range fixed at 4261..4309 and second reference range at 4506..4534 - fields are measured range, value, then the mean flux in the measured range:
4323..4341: 0.228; 16.6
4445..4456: 0.085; 15.9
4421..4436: 0.173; 15.2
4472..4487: 0.054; 15.6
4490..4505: 0.090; 14.6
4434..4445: 0.130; 15.5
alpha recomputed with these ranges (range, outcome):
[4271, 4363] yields 18.1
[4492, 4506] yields 14.5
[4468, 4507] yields 15.3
